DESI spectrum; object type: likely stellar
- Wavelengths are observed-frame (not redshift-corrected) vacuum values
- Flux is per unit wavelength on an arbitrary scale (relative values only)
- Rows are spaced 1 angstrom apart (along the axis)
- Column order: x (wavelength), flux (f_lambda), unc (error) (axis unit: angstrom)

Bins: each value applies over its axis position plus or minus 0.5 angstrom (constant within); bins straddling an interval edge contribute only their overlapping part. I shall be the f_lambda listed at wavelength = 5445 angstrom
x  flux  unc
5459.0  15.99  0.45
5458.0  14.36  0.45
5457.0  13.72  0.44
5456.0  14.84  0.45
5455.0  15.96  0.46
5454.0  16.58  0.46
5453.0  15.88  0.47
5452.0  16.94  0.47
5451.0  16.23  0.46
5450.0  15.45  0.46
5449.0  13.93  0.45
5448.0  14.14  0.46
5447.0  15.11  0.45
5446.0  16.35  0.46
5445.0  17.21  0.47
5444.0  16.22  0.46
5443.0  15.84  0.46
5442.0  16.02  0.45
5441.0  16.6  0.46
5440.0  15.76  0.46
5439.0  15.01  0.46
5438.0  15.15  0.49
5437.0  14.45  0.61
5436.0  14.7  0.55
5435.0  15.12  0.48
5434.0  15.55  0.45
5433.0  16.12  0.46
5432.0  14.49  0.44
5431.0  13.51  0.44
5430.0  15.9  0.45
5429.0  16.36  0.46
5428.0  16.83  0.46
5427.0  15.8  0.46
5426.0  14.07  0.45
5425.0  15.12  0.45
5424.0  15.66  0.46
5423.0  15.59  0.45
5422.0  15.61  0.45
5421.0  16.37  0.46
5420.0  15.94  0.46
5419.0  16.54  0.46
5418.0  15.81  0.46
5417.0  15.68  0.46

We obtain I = 17.21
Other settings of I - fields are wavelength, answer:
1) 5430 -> 15.9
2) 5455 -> 15.96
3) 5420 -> 15.94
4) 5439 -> 15.01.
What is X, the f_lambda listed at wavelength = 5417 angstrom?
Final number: 15.68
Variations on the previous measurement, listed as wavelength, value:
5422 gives 15.61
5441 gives 16.6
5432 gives 14.49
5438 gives 15.15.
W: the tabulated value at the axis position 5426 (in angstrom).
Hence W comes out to 14.07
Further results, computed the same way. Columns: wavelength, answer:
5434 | 15.55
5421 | 16.37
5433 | 16.12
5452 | 16.94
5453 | 15.88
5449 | 13.93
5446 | 16.35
